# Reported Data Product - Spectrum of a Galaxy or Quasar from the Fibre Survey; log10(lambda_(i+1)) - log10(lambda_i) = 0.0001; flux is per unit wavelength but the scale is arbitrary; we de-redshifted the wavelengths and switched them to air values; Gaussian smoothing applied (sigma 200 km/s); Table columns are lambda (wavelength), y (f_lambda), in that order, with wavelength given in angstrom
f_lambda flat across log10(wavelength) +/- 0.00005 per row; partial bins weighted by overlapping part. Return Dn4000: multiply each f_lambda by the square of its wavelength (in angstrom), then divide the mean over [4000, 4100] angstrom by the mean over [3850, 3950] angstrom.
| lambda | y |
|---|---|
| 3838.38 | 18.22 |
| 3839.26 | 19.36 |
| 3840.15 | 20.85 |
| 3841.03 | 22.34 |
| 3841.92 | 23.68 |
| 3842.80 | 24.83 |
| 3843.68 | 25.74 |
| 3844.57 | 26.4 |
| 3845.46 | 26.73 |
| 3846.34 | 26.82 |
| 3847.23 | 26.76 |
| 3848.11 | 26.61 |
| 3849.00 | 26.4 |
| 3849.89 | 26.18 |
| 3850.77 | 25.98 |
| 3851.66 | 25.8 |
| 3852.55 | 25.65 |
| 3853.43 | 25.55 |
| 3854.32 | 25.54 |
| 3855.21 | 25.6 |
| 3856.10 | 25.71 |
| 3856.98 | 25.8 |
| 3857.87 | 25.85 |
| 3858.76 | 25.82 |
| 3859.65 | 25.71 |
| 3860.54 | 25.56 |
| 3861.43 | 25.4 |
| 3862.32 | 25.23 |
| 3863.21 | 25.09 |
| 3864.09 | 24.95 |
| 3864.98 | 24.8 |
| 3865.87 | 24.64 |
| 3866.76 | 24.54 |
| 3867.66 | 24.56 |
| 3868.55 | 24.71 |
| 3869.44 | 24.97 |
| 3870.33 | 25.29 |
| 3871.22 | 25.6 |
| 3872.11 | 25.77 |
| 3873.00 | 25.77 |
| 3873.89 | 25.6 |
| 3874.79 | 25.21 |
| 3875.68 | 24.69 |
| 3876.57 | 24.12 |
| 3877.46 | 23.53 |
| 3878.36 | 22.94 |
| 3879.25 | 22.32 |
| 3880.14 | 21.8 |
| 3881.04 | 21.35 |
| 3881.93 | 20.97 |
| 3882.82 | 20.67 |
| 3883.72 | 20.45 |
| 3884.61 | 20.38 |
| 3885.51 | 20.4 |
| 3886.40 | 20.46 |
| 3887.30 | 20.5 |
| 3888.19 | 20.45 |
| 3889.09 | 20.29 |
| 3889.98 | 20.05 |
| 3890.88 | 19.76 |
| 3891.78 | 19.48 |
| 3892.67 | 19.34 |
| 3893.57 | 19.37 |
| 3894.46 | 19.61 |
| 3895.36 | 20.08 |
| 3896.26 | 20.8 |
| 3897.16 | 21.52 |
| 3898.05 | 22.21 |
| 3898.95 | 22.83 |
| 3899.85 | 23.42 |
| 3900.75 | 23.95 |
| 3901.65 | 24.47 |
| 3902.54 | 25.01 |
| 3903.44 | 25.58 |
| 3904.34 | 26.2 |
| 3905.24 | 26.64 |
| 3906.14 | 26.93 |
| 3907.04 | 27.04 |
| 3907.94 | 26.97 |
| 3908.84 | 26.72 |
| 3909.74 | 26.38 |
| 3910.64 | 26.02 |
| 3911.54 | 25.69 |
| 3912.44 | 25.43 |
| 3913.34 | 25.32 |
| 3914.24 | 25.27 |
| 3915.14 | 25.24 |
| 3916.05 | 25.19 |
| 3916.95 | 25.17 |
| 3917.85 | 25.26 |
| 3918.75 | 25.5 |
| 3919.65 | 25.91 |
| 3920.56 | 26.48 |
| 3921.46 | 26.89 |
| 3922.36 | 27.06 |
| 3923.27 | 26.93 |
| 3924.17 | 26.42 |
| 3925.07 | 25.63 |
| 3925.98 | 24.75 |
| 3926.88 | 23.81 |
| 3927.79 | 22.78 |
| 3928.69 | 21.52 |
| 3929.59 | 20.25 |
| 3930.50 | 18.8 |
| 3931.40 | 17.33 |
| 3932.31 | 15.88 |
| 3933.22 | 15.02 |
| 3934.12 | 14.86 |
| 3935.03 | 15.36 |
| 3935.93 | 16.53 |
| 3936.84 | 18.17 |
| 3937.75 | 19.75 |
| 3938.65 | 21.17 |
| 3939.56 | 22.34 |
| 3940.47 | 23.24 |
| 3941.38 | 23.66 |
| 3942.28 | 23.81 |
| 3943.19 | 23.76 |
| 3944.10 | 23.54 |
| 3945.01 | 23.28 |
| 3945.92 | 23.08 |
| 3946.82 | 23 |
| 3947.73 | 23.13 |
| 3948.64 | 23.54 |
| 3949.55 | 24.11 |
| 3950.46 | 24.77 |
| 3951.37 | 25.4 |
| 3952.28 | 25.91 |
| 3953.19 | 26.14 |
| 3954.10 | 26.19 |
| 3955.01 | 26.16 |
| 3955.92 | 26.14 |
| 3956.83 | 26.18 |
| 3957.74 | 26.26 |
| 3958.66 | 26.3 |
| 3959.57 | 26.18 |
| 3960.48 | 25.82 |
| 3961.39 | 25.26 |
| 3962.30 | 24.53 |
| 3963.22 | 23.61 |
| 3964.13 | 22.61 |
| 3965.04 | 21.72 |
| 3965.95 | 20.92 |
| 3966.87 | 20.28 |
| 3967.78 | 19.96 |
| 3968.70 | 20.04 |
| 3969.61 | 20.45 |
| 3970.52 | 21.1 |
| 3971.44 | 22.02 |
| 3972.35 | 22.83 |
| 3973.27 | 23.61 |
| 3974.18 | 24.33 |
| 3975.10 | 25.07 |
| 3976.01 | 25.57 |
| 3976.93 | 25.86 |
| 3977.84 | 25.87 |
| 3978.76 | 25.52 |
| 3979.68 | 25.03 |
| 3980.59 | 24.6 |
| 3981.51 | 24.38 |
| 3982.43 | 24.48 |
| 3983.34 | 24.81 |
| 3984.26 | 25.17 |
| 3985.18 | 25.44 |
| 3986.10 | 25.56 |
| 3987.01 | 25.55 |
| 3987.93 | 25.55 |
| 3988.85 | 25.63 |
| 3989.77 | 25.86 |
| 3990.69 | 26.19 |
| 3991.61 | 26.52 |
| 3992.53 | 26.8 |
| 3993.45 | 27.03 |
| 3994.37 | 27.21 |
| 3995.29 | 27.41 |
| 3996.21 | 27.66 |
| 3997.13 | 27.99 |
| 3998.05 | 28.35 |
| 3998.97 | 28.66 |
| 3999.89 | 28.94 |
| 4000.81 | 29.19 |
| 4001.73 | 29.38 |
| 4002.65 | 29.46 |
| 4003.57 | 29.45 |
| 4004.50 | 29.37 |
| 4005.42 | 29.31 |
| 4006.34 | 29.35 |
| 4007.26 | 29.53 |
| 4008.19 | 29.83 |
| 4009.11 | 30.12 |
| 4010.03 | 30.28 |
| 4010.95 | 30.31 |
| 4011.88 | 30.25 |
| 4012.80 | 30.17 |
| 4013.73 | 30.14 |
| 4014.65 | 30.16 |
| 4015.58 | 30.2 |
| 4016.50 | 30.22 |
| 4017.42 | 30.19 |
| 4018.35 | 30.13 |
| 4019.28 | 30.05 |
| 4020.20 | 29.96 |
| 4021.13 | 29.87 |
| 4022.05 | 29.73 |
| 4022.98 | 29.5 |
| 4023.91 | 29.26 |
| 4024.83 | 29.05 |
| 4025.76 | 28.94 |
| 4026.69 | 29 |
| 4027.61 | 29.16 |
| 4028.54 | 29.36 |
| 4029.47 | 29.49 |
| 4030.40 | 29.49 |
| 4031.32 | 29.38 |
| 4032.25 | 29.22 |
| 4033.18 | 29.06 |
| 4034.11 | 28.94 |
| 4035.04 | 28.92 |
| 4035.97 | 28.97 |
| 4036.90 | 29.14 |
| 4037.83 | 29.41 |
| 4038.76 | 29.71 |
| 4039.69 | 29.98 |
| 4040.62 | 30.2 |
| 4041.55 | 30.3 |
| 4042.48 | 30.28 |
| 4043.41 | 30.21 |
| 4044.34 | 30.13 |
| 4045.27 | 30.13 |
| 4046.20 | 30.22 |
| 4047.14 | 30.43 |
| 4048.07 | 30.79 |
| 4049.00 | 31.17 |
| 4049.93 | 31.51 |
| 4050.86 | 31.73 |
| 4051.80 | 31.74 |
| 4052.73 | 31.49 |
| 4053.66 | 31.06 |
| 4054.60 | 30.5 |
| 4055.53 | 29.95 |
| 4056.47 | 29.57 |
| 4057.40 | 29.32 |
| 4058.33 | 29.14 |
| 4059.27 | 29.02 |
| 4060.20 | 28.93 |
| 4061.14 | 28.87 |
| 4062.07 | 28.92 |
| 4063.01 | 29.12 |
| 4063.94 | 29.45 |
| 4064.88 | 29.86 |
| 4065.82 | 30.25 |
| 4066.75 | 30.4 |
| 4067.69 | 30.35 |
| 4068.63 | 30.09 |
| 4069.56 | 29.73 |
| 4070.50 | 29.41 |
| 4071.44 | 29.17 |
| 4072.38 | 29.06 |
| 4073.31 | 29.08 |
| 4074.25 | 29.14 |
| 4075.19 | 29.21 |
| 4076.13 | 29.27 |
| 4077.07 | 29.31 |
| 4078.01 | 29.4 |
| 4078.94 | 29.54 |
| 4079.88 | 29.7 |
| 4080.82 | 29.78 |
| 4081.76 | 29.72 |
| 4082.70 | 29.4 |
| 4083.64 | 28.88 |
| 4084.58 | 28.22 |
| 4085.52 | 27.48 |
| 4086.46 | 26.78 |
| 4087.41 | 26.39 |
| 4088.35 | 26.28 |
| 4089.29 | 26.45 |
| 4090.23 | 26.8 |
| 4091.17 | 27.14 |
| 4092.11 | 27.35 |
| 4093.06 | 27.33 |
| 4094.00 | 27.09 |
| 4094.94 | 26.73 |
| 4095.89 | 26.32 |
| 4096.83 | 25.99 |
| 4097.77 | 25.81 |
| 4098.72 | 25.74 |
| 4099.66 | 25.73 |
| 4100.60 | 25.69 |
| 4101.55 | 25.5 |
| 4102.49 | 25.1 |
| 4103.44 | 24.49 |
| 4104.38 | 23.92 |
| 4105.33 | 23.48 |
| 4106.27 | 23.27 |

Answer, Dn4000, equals 1.3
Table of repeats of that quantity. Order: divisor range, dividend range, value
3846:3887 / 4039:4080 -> 1.35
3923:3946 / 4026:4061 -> 1.49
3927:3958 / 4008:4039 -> 1.40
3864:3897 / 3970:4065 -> 1.37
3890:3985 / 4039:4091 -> 1.34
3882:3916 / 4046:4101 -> 1.37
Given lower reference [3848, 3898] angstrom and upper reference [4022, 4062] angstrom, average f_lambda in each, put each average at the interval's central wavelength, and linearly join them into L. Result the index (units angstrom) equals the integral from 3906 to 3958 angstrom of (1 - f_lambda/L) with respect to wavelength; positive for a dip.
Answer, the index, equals 4.06 angstrom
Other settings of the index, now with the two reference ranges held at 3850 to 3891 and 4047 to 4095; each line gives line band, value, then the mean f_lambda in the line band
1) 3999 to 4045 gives -2.89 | 29.6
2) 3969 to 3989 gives 1.75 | 24.4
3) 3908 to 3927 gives -0.53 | 25.8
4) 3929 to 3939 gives 3.12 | 17.6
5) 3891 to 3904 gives 1.39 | 22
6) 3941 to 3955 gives 0.89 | 24.3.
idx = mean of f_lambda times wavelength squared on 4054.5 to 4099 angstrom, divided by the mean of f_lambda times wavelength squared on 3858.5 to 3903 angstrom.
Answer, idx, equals 1.4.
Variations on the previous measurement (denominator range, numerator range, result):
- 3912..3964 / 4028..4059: 1.35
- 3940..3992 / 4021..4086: 1.27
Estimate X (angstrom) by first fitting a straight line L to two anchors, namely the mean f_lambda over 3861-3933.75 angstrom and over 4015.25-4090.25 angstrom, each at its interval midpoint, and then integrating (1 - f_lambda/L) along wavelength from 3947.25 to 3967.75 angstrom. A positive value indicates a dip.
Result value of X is 1.0 angstrom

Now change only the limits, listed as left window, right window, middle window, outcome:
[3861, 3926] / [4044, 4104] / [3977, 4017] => -1.6 angstrom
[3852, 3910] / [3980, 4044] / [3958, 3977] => 2.6 angstrom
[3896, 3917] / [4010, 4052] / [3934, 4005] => 7.7 angstrom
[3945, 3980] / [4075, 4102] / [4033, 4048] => -2.1 angstrom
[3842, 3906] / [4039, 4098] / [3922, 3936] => 2.5 angstrom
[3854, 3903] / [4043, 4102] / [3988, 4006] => -0.8 angstrom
